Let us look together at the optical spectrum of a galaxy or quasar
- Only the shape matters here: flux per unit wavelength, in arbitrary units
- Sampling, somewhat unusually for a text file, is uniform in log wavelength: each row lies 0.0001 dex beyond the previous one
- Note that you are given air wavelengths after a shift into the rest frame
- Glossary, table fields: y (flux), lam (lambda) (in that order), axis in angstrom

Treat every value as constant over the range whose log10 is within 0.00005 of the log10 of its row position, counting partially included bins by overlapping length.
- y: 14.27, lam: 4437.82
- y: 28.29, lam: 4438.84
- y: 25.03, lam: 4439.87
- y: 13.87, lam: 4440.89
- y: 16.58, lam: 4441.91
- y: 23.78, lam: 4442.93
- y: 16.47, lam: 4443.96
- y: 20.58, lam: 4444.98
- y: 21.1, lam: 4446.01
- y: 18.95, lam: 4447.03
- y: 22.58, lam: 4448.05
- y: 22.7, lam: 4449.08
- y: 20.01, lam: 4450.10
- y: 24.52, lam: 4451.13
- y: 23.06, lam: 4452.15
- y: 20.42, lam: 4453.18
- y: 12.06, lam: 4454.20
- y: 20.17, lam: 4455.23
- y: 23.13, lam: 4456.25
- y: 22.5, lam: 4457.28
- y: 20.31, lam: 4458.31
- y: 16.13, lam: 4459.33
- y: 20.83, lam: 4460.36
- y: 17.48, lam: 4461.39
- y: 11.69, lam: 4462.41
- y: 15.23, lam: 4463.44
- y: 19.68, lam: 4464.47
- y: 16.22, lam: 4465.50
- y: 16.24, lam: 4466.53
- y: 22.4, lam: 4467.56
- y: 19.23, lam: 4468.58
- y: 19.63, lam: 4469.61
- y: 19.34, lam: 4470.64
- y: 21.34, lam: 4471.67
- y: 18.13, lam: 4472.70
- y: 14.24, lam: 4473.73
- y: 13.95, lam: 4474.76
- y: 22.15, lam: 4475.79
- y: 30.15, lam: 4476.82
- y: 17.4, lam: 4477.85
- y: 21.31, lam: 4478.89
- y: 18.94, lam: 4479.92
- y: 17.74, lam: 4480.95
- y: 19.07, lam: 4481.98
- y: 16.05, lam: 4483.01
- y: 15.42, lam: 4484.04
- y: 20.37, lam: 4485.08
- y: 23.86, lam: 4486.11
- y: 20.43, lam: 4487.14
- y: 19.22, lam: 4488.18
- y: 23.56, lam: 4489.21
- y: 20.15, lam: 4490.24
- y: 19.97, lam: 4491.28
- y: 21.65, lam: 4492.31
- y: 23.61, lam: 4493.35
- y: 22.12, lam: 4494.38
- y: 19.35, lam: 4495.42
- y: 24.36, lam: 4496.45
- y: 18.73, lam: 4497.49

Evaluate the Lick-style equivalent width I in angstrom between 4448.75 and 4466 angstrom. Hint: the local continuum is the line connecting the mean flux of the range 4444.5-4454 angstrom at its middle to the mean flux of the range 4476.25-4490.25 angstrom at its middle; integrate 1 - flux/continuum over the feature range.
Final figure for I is 1.5 angstrom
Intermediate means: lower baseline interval 21.2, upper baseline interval 20.3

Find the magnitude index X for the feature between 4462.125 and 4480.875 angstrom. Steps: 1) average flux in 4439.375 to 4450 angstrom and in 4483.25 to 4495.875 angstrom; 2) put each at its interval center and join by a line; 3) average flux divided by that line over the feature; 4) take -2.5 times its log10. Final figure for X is 0.09 mag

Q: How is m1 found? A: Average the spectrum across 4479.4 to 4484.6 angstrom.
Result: 17.5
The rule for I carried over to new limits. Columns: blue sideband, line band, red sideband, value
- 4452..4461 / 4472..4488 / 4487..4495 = 1.2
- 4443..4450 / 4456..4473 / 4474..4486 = 1.0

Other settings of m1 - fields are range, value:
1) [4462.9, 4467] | 16.8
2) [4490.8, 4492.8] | 20.9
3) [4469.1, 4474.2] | 18.6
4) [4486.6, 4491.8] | 20.7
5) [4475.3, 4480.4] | 22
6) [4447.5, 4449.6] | 22.6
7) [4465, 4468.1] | 18.3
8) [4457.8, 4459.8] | 18.3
